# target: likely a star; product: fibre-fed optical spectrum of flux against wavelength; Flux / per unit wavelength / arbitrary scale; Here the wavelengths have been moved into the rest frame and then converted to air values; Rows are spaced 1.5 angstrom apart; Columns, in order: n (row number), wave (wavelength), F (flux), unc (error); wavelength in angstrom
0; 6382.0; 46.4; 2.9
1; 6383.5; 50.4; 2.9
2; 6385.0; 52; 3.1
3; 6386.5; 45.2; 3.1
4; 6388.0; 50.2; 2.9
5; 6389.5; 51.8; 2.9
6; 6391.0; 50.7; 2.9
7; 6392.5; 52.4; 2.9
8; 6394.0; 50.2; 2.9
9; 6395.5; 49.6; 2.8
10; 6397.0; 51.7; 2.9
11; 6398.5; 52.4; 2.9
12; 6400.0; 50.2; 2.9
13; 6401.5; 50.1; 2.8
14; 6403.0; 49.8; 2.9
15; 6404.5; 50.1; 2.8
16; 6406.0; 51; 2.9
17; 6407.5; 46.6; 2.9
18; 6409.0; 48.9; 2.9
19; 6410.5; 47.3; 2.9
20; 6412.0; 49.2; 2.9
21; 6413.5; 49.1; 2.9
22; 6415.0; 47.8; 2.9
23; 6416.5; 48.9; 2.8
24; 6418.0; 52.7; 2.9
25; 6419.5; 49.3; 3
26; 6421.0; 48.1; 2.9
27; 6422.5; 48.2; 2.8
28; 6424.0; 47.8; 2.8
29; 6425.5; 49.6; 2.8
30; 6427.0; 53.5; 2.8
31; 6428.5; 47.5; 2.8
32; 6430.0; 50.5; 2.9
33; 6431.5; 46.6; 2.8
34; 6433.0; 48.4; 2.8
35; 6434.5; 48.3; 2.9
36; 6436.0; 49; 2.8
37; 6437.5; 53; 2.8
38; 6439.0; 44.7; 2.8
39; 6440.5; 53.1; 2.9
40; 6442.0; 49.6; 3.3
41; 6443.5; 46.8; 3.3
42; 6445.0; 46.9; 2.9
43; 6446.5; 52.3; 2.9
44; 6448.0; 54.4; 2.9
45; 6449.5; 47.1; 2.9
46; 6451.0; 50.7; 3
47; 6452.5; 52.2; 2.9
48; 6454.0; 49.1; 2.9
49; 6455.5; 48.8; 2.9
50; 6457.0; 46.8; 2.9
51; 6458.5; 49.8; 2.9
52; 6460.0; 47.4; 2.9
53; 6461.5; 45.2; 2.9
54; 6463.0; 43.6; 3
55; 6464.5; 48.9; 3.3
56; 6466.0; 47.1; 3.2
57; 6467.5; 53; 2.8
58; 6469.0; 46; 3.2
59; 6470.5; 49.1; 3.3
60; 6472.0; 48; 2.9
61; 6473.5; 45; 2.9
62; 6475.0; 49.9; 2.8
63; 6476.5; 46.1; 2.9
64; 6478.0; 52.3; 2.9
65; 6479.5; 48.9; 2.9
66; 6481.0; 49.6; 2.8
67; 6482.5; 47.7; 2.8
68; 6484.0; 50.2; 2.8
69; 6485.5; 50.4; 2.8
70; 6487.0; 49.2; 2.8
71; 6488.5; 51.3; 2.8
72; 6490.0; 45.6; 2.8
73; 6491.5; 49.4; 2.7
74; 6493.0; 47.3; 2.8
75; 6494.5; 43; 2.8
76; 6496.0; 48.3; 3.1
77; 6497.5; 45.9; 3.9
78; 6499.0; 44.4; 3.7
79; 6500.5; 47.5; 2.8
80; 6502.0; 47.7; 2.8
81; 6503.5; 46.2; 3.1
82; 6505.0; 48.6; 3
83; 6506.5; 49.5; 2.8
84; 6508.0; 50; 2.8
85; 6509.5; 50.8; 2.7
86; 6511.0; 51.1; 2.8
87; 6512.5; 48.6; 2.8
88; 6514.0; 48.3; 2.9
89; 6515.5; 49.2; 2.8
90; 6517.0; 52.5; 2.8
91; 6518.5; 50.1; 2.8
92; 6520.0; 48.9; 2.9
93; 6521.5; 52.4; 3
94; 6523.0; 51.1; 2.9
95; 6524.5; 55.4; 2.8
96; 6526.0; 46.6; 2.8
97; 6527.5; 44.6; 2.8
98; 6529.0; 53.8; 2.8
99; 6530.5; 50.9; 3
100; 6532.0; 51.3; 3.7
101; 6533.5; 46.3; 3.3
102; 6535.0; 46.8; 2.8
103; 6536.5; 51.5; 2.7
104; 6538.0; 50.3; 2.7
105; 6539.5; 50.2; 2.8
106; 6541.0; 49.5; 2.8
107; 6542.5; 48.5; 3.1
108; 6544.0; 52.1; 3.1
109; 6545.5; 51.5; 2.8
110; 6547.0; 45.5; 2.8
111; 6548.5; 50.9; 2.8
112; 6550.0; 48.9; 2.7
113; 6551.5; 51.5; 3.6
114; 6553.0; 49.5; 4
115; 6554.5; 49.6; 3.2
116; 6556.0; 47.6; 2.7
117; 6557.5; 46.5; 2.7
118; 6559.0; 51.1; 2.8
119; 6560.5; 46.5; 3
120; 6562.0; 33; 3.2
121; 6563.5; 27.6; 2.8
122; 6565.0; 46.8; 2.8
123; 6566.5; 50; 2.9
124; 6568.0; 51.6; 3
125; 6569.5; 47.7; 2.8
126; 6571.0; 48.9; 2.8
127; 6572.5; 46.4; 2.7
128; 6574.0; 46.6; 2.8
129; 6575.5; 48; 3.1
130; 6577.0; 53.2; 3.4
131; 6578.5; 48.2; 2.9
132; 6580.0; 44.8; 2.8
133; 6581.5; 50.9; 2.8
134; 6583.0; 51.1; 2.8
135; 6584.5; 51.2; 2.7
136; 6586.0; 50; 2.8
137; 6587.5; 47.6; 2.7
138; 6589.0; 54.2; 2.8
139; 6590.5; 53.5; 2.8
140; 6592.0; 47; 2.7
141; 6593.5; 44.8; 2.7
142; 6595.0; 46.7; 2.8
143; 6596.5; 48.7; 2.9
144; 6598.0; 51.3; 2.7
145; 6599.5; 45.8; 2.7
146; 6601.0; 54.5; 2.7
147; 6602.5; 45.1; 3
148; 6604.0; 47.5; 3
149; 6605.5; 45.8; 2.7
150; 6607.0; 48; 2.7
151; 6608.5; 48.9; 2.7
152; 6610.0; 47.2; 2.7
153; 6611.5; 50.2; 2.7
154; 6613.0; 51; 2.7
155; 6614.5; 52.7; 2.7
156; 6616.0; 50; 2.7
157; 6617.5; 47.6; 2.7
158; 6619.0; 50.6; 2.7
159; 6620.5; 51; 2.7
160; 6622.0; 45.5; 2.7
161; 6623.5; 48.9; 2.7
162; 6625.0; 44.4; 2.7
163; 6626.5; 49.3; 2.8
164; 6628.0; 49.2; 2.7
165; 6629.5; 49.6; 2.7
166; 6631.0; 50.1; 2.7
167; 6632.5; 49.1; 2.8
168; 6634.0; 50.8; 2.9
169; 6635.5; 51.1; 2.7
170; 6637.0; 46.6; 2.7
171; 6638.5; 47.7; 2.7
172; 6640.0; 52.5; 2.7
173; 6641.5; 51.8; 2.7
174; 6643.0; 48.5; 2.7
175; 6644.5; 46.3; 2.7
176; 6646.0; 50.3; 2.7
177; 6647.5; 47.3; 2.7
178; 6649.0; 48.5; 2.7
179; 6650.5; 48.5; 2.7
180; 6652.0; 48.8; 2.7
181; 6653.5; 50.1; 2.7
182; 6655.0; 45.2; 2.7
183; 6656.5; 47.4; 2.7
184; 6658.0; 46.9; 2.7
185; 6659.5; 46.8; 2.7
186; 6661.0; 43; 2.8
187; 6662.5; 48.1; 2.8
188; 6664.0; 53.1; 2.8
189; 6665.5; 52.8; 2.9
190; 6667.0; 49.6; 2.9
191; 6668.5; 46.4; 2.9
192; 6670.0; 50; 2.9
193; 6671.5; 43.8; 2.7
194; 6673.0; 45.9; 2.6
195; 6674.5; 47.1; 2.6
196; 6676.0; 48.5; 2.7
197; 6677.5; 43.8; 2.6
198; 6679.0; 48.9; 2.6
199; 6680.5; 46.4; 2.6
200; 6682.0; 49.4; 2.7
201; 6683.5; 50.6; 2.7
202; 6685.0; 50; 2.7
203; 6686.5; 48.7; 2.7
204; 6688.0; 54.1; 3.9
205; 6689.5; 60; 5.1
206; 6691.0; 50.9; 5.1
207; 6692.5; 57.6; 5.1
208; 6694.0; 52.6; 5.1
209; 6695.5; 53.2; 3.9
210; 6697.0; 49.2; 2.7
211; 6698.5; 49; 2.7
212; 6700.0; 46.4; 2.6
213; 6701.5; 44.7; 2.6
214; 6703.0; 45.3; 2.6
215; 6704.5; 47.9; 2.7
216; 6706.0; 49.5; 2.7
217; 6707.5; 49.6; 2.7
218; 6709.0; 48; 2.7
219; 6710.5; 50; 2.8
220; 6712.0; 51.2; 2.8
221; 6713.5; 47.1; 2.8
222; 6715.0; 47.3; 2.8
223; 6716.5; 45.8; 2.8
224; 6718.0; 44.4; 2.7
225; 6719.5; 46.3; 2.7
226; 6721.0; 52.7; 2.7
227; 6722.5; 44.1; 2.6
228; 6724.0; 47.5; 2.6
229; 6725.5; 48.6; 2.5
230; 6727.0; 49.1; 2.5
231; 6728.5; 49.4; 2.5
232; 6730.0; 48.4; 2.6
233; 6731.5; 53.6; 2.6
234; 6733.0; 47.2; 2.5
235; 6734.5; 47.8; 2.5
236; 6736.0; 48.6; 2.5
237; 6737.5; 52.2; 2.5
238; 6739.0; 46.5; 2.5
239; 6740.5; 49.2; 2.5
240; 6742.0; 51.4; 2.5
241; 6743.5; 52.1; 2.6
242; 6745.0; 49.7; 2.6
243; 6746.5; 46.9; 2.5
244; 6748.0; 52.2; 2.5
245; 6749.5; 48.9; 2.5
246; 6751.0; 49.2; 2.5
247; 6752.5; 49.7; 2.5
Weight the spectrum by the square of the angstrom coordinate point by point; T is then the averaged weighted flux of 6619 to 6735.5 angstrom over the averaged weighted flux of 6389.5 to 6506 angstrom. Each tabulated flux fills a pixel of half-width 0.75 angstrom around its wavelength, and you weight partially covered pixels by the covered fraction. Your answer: 1.1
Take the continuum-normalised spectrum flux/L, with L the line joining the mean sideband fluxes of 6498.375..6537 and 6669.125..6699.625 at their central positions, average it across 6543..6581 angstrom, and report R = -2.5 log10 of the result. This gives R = 0.048 mag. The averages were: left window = 49.4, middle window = 47.4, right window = 49.9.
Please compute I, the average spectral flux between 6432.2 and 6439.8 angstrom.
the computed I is 48.7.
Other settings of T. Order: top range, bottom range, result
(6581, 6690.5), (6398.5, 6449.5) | 1.06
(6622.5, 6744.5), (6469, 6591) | 1.05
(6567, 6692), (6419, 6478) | 1.06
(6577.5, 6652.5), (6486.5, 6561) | 1.03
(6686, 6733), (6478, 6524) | 1.08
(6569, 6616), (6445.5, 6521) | 1.04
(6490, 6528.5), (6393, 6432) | 1.01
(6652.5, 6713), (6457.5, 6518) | 1.08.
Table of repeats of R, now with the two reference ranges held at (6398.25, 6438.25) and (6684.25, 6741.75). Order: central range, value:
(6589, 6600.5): 0.012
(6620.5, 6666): 0.016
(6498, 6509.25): 0.035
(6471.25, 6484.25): 0.017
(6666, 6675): 0.046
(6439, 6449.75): -0.009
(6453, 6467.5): 0.035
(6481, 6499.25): 0.033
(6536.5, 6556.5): -0.009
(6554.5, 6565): 0.151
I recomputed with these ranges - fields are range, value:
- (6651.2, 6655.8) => 48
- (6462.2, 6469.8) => 47.7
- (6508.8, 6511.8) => 50.9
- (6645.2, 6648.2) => 48.8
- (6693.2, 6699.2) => 51.1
